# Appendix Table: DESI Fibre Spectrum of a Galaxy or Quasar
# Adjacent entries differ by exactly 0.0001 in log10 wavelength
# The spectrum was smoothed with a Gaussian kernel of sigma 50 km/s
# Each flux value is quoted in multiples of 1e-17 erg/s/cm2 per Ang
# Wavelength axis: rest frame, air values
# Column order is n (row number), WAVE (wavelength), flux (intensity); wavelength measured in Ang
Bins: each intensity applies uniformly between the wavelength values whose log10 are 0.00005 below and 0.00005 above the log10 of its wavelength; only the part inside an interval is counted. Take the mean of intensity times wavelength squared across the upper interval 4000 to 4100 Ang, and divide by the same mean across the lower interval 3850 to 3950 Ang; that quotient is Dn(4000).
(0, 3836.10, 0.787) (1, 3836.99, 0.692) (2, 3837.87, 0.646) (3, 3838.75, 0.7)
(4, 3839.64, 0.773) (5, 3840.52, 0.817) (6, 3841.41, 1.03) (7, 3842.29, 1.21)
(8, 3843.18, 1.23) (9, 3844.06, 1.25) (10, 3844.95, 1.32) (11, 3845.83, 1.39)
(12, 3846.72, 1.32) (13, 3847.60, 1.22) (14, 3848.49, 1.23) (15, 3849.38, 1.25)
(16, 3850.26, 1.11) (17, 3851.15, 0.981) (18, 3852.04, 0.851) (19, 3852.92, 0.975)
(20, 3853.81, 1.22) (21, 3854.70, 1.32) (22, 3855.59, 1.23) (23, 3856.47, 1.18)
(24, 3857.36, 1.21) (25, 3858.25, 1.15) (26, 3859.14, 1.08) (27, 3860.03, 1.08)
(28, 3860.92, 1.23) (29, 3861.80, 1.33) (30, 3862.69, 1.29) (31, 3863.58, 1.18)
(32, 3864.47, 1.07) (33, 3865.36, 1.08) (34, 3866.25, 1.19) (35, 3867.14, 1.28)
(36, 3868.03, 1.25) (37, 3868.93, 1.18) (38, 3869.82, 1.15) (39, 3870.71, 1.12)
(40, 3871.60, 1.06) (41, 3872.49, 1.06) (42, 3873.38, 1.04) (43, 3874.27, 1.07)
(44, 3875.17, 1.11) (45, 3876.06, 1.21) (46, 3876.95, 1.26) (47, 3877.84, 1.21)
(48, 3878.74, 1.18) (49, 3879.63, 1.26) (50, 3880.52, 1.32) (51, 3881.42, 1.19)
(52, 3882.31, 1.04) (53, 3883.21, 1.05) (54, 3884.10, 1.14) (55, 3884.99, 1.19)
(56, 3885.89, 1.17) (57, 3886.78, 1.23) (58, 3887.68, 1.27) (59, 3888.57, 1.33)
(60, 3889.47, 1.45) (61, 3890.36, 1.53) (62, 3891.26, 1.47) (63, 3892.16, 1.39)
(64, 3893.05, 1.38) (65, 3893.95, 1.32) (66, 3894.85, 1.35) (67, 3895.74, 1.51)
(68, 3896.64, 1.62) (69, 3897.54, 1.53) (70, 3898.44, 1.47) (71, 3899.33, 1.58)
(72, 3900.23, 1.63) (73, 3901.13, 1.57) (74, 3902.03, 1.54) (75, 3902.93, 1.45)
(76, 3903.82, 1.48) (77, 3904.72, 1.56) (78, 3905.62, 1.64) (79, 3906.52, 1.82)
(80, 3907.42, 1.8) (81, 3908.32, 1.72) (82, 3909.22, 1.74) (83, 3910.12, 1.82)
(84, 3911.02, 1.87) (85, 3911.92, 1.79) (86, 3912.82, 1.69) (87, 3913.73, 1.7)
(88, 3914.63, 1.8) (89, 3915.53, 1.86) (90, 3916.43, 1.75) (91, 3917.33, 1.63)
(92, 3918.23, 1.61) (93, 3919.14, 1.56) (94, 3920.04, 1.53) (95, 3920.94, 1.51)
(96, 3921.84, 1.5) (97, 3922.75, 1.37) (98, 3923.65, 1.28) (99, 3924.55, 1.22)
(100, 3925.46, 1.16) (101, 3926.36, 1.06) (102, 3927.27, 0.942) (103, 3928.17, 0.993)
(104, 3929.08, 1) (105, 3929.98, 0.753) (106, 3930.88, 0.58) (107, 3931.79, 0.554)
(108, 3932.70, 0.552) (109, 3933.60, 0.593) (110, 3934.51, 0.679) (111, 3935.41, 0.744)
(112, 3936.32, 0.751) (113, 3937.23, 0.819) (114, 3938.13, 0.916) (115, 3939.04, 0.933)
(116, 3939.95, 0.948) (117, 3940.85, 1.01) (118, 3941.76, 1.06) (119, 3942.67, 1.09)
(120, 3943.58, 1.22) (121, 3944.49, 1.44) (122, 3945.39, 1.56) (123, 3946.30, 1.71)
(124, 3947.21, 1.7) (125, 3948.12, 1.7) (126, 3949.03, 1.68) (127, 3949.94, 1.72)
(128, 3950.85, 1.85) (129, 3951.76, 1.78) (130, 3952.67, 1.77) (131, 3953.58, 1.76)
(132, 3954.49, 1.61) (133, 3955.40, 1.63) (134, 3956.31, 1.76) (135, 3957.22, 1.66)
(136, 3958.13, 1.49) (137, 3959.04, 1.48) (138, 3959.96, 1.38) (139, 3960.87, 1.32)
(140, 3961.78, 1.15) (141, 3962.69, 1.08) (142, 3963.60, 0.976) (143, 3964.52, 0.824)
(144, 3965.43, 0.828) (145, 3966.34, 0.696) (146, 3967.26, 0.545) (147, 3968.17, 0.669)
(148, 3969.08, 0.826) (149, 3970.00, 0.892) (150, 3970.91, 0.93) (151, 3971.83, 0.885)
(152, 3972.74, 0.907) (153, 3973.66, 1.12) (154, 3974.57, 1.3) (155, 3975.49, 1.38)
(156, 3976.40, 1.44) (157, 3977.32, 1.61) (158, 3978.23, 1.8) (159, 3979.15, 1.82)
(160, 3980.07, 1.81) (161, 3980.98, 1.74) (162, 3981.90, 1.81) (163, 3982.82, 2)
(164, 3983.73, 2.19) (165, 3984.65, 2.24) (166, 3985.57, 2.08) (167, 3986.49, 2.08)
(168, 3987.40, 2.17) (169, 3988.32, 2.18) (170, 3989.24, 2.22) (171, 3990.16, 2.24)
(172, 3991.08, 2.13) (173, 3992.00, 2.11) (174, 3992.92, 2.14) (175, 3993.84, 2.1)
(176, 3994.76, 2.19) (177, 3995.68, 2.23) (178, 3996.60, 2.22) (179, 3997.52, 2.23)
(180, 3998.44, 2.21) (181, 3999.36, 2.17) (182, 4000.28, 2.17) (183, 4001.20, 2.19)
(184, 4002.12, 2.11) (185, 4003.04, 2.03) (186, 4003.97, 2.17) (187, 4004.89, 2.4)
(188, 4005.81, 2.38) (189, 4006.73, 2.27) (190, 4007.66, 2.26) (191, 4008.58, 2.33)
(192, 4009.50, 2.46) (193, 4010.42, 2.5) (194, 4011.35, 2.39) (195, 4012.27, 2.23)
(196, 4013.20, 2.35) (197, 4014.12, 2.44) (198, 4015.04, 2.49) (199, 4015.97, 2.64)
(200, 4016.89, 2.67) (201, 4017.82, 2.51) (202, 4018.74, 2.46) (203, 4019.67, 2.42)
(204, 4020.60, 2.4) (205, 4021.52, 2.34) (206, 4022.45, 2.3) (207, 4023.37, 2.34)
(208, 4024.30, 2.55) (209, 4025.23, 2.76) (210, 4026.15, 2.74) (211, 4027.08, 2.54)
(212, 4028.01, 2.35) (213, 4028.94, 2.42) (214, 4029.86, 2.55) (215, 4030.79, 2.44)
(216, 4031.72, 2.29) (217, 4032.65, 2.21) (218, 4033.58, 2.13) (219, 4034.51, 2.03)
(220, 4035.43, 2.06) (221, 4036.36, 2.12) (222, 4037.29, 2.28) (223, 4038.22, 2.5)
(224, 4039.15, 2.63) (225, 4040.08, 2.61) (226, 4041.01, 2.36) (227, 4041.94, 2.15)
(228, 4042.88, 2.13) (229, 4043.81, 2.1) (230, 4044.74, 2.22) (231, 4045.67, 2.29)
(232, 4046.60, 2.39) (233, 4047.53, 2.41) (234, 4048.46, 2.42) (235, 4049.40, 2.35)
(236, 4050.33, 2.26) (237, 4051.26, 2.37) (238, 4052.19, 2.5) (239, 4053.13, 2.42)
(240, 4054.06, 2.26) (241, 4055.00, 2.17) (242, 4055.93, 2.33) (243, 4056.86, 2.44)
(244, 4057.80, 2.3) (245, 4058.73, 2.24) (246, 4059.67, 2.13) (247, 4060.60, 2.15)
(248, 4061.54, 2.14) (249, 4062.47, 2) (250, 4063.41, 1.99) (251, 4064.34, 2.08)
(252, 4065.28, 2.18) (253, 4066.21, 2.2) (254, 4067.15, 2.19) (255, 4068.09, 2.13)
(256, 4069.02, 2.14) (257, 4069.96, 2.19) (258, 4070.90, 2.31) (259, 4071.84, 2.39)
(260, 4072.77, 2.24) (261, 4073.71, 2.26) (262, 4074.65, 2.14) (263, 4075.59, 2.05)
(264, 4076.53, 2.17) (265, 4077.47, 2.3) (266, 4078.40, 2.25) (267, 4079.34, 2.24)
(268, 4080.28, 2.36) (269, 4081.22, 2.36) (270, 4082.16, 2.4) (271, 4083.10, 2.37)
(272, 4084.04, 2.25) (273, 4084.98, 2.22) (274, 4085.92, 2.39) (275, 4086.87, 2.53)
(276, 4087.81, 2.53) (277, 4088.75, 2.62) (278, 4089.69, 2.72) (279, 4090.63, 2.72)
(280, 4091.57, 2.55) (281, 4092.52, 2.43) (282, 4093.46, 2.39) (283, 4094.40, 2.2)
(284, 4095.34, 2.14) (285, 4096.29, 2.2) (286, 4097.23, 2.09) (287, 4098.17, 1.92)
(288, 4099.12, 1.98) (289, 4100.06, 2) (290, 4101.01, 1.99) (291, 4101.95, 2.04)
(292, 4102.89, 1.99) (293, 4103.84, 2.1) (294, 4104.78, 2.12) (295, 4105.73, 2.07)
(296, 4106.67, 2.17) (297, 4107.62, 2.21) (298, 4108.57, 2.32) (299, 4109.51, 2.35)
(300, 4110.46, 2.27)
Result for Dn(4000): 1.94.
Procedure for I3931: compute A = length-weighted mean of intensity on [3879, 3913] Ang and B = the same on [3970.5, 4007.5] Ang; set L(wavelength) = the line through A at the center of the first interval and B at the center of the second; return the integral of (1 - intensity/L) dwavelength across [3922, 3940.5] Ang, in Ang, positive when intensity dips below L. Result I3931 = 8.3 Ang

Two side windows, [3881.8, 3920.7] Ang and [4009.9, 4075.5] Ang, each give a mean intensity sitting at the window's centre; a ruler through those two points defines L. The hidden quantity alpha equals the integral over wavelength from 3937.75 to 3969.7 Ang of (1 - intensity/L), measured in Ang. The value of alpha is 8.9 Ang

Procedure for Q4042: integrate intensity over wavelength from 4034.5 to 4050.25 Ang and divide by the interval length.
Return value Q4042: 2.3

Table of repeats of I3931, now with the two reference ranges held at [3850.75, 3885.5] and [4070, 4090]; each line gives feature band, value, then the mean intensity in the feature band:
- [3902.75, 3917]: -3.4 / 1.72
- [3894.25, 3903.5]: -1.4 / 1.52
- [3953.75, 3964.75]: 1.8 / 1.38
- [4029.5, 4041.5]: -1.4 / 2.32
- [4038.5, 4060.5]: -1.7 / 2.32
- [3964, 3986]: 5.2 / 1.35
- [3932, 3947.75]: 5.3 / 1.04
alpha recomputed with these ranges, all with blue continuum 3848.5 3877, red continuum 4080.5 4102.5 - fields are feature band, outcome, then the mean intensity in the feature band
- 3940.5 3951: 0.66 Ang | 1.47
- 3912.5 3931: 0.93 Ang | 1.37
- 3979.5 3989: -1.44 Ang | 2.03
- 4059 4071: 0.19 Ang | 2.14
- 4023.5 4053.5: -4.80 Ang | 2.36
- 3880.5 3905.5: -1.60 Ang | 1.39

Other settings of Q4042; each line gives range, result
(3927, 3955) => 1.18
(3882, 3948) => 1.33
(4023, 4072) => 2.3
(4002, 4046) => 2.36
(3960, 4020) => 1.86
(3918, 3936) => 1.05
